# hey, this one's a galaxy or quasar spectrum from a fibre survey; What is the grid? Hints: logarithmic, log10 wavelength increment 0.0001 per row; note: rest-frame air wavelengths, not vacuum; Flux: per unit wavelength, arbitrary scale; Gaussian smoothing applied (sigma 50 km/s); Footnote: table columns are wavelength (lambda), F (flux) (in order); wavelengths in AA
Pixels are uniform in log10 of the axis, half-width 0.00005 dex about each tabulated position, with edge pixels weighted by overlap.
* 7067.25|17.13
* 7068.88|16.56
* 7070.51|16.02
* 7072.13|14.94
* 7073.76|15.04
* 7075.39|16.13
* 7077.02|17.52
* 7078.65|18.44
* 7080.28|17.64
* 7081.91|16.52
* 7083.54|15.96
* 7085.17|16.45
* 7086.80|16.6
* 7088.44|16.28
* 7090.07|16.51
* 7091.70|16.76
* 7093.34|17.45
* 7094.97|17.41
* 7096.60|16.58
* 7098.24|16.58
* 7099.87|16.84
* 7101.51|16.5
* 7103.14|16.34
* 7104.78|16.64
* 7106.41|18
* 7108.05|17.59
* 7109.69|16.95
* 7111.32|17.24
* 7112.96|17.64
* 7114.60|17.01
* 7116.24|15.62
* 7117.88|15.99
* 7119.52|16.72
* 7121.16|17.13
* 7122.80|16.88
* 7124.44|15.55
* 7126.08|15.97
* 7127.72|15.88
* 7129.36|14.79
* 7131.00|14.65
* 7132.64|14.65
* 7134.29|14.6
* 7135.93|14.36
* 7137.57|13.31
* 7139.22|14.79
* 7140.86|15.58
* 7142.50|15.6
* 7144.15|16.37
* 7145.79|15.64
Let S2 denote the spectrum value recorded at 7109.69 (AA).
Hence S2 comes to 16.95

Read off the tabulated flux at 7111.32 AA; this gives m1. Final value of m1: 17.24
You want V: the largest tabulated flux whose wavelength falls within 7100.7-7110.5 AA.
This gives 18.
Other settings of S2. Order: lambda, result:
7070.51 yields 16.02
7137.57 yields 13.31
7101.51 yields 16.5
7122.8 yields 16.88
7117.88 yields 15.99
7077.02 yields 17.52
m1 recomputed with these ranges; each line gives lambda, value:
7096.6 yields 16.58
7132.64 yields 14.65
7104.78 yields 16.64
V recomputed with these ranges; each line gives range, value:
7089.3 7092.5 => 16.76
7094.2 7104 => 17.41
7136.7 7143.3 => 15.6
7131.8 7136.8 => 14.65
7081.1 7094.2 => 17.45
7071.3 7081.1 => 18.44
